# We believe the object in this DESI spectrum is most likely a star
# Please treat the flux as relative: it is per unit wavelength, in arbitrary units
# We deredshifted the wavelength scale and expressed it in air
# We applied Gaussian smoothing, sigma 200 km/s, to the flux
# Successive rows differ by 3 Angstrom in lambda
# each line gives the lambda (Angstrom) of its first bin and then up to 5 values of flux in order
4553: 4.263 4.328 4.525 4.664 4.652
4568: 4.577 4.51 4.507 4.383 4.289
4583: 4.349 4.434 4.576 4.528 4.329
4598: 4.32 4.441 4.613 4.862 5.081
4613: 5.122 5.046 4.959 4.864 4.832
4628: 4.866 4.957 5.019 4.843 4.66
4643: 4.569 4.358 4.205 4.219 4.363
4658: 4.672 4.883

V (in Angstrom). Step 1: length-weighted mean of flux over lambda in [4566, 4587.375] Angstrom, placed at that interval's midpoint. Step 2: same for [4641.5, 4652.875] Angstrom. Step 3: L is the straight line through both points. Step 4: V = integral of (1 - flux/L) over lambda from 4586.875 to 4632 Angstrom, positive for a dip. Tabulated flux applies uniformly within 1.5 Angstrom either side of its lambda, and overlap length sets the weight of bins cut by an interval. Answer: -3.7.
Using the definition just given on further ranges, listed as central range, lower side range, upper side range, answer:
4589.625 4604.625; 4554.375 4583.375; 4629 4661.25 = 0.3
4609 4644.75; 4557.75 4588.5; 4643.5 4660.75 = -3.7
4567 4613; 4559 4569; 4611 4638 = 2.1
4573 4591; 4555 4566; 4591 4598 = 0.1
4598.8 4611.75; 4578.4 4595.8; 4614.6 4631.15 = -0.2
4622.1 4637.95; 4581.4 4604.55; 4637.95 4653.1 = -1.7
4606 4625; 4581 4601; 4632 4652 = -2.0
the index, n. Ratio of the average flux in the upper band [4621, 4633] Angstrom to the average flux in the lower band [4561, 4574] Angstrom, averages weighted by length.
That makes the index 1.07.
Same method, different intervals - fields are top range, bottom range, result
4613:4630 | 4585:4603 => 1.11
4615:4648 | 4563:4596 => 1.07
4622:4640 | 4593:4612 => 1.06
